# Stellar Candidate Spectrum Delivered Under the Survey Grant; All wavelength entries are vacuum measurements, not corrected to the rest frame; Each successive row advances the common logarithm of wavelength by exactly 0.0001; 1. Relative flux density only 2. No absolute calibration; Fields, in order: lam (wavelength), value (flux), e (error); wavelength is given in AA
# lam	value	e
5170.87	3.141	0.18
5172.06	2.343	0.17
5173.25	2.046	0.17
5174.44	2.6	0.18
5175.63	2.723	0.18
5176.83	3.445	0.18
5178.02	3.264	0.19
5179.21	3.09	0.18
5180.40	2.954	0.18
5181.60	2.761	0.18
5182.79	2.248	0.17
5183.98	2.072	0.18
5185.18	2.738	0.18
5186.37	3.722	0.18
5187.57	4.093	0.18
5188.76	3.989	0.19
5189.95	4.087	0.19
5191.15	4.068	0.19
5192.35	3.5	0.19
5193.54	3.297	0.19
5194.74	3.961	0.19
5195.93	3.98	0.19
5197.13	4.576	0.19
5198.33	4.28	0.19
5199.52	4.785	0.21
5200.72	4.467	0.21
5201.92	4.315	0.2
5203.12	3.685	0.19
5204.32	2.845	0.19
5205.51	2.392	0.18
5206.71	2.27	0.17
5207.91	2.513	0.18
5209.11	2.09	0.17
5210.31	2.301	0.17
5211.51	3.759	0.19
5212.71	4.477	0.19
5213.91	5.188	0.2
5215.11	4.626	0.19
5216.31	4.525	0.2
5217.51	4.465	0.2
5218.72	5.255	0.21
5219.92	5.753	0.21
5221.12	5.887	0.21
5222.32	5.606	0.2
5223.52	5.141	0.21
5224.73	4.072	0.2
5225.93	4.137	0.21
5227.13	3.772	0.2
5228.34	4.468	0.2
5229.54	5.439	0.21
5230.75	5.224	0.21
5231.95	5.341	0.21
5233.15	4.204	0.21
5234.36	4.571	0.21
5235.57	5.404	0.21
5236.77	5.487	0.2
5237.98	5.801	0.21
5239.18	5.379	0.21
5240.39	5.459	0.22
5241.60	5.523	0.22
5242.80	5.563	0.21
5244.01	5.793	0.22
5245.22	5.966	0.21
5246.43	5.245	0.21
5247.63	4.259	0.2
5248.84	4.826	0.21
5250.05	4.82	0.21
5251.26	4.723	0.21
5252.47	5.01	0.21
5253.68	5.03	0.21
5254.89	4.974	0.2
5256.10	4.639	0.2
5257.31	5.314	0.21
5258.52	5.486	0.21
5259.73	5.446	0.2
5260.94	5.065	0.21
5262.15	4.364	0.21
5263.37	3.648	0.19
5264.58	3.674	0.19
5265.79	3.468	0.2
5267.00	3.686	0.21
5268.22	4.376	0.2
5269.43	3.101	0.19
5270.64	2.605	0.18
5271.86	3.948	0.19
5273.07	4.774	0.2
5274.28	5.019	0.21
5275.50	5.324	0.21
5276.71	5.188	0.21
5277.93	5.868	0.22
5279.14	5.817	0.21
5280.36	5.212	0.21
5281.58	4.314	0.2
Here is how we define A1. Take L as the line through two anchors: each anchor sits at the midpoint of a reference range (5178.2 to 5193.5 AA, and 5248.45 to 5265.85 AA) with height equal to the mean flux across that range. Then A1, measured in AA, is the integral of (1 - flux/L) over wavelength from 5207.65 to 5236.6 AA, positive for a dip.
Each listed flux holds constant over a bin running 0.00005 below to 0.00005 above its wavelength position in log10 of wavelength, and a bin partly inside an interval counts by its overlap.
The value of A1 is -3.7 AA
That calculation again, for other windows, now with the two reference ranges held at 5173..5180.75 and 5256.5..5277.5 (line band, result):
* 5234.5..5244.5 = -3.96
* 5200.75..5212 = 1.36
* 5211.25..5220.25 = -3.06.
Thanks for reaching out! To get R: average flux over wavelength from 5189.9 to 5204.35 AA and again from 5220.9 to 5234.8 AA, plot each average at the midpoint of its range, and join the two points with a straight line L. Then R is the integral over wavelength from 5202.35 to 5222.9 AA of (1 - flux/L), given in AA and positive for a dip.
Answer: 2.2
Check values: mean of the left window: 4.03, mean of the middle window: 3.98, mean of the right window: 4.8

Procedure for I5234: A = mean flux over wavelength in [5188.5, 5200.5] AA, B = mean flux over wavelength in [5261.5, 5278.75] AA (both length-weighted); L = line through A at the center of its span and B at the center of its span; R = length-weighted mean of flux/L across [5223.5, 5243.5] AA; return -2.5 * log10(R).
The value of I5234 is -0.20 mag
